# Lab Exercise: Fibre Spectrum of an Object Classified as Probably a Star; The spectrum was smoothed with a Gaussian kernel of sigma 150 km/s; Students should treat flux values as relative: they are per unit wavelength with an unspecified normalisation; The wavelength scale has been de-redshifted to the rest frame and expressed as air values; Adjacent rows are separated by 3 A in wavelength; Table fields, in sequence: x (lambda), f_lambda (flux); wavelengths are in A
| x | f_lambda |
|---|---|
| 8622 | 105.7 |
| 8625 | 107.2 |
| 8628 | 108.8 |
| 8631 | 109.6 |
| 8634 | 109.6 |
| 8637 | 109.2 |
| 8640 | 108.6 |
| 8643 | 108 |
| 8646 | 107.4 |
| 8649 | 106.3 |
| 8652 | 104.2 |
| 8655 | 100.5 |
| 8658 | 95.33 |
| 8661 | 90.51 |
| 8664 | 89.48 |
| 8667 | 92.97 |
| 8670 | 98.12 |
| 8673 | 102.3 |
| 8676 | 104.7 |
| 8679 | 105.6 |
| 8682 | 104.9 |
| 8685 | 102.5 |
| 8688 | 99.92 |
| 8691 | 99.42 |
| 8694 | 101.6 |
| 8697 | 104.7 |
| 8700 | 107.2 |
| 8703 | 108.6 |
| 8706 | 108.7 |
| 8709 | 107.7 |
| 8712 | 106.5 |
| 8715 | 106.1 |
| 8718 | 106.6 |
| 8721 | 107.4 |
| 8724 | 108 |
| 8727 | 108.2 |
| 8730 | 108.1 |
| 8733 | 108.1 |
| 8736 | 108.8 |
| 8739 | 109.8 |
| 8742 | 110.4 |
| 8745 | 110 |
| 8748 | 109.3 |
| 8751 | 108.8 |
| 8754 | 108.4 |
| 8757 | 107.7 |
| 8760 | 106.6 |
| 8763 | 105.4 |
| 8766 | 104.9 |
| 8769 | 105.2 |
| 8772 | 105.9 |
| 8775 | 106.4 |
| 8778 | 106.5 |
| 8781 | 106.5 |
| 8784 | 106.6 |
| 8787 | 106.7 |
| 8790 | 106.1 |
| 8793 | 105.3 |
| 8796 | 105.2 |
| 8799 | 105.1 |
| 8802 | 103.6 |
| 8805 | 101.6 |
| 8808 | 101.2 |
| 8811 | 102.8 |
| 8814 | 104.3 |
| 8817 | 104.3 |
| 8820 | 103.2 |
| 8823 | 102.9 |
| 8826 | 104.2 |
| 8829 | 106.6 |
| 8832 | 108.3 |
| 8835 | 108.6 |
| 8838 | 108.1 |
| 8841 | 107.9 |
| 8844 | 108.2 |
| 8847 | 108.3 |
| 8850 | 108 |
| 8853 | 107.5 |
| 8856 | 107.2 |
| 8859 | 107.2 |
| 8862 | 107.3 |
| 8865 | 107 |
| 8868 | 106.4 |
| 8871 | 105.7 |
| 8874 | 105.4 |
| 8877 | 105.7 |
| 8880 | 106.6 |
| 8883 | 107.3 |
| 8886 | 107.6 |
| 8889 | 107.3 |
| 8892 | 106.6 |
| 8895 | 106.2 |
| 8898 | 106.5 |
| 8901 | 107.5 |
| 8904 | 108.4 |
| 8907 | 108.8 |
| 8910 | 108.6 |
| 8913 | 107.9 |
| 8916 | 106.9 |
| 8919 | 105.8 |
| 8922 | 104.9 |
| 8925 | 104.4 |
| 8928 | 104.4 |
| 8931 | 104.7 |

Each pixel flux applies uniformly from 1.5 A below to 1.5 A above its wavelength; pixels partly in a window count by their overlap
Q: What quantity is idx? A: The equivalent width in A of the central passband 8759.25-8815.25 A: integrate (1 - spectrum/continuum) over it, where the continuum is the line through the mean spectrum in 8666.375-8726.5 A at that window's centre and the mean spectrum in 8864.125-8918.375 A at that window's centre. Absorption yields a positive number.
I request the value 0.3 A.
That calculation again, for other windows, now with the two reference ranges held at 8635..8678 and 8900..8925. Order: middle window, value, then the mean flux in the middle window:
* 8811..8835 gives 0.1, 105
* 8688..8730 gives -1.4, 106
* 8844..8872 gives -0.3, 107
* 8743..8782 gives -1.2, 107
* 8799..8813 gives 0.3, 103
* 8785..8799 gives -0.2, 106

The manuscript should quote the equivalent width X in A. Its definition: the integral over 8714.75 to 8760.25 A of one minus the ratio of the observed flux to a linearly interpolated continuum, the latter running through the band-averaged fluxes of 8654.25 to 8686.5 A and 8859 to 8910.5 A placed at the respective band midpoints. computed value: -3.2 A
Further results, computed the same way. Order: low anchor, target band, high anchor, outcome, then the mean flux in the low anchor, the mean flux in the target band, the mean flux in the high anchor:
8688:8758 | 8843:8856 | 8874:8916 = -0.08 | 107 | 108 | 107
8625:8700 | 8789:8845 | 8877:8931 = 0.12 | 103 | 105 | 107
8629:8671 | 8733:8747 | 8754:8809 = -0.68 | 102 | 110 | 105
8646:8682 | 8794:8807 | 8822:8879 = 0.14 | 99.7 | 104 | 107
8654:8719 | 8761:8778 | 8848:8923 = -0.26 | 102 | 106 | 107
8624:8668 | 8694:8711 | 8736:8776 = -0.21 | 103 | 107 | 108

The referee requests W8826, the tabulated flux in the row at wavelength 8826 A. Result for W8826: 104.2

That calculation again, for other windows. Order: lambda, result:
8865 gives 107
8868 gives 106.4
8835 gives 108.6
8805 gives 101.6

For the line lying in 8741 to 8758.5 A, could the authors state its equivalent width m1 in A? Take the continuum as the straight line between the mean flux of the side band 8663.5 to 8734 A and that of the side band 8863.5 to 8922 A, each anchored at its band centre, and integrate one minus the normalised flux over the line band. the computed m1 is -0.7 A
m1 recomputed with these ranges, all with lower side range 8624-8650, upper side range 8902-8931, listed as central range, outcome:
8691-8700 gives 0.40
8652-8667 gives 1.85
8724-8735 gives -0.04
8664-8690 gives 1.79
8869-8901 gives 0.08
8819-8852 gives 0.09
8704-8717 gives 0.07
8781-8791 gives 0.09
